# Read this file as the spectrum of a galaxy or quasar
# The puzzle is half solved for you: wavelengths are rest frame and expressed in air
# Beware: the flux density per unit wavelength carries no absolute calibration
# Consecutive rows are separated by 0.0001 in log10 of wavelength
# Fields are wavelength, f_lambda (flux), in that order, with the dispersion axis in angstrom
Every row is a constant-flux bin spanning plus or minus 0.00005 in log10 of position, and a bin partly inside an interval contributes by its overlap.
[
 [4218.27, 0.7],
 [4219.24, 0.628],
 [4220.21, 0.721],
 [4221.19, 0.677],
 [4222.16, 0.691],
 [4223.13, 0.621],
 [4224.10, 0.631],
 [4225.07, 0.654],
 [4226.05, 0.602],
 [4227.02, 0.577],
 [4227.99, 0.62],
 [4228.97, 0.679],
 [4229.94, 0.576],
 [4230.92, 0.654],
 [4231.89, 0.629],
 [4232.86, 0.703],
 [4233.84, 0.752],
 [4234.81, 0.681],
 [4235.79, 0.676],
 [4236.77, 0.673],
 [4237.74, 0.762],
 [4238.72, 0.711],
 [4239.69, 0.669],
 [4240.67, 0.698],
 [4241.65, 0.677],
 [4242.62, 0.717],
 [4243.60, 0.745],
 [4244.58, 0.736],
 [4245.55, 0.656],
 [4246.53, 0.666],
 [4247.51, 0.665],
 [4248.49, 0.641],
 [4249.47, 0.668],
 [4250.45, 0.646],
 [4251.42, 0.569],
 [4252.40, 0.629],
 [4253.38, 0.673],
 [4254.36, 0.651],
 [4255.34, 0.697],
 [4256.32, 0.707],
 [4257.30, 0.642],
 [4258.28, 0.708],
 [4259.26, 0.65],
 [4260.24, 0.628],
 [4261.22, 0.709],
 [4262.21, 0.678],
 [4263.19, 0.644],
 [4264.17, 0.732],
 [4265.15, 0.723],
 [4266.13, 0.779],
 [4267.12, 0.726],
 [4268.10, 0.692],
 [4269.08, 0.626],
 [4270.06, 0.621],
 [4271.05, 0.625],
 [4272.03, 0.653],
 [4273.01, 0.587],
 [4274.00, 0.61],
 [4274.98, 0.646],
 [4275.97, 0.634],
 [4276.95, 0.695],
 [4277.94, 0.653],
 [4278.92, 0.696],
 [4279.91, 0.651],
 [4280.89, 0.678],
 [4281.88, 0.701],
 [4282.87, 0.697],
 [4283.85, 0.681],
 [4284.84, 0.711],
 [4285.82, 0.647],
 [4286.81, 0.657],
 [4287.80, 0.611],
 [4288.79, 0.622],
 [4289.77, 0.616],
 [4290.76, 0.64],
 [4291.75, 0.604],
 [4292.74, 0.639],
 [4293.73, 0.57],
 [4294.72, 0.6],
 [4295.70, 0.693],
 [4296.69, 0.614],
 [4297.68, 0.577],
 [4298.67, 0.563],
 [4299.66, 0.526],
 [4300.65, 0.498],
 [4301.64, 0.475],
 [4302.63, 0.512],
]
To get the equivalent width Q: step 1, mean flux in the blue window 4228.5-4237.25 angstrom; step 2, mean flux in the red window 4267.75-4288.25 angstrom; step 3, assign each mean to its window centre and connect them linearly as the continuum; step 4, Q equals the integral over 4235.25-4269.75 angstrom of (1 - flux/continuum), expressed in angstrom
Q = -1.0 angstrom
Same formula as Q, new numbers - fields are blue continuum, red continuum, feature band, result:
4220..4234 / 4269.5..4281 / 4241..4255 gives -0.5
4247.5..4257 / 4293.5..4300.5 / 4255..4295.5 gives -2.6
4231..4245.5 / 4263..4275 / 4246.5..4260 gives 0.5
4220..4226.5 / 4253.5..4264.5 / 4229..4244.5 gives -0.6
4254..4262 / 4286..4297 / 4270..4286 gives -0.4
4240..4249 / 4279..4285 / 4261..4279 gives 0.5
